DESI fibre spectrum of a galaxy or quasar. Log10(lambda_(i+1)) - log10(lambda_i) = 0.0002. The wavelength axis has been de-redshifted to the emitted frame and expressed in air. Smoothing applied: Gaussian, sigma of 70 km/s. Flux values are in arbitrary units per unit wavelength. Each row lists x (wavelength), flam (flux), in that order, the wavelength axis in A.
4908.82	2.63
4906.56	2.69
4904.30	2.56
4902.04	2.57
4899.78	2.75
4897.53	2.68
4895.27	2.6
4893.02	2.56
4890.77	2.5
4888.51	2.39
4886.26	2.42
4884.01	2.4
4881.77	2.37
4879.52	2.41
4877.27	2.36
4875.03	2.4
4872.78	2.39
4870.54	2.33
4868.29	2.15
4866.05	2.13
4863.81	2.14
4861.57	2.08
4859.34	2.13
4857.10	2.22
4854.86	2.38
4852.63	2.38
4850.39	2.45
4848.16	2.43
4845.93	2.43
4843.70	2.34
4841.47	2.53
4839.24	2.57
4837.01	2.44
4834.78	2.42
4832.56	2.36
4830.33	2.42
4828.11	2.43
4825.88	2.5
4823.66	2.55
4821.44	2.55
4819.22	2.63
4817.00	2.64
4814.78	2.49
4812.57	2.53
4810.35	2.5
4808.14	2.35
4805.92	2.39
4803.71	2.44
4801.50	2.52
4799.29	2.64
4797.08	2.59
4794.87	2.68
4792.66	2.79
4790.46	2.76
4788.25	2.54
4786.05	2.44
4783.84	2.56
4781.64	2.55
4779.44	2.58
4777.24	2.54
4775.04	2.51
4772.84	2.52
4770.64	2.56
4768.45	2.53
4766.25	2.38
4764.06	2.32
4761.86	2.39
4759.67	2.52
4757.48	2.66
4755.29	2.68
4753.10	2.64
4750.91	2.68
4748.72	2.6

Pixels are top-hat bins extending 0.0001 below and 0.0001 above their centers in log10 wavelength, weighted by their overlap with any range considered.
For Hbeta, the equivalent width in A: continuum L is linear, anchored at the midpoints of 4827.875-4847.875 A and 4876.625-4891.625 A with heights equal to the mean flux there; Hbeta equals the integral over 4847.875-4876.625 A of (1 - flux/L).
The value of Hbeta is 1.7 A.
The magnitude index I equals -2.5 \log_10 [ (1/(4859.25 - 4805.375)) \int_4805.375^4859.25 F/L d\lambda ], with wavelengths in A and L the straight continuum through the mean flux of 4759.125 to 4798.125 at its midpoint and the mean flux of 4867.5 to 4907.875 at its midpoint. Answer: 0.03 mag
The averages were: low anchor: 2.54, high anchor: 2.48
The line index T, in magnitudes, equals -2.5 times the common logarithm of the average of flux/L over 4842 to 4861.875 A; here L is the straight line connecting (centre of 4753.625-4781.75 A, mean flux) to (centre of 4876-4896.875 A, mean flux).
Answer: 0.06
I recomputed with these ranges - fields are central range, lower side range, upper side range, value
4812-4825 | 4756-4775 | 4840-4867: -0.082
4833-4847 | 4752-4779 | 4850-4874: -0.064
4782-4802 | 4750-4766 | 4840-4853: -0.048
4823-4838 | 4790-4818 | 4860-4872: -0.022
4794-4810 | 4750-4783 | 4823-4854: -0.009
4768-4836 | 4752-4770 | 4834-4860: -0.032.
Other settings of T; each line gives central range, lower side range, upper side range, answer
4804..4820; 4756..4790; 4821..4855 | -0.01 mag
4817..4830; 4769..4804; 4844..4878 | -0.04 mag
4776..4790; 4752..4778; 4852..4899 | -0.02 mag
